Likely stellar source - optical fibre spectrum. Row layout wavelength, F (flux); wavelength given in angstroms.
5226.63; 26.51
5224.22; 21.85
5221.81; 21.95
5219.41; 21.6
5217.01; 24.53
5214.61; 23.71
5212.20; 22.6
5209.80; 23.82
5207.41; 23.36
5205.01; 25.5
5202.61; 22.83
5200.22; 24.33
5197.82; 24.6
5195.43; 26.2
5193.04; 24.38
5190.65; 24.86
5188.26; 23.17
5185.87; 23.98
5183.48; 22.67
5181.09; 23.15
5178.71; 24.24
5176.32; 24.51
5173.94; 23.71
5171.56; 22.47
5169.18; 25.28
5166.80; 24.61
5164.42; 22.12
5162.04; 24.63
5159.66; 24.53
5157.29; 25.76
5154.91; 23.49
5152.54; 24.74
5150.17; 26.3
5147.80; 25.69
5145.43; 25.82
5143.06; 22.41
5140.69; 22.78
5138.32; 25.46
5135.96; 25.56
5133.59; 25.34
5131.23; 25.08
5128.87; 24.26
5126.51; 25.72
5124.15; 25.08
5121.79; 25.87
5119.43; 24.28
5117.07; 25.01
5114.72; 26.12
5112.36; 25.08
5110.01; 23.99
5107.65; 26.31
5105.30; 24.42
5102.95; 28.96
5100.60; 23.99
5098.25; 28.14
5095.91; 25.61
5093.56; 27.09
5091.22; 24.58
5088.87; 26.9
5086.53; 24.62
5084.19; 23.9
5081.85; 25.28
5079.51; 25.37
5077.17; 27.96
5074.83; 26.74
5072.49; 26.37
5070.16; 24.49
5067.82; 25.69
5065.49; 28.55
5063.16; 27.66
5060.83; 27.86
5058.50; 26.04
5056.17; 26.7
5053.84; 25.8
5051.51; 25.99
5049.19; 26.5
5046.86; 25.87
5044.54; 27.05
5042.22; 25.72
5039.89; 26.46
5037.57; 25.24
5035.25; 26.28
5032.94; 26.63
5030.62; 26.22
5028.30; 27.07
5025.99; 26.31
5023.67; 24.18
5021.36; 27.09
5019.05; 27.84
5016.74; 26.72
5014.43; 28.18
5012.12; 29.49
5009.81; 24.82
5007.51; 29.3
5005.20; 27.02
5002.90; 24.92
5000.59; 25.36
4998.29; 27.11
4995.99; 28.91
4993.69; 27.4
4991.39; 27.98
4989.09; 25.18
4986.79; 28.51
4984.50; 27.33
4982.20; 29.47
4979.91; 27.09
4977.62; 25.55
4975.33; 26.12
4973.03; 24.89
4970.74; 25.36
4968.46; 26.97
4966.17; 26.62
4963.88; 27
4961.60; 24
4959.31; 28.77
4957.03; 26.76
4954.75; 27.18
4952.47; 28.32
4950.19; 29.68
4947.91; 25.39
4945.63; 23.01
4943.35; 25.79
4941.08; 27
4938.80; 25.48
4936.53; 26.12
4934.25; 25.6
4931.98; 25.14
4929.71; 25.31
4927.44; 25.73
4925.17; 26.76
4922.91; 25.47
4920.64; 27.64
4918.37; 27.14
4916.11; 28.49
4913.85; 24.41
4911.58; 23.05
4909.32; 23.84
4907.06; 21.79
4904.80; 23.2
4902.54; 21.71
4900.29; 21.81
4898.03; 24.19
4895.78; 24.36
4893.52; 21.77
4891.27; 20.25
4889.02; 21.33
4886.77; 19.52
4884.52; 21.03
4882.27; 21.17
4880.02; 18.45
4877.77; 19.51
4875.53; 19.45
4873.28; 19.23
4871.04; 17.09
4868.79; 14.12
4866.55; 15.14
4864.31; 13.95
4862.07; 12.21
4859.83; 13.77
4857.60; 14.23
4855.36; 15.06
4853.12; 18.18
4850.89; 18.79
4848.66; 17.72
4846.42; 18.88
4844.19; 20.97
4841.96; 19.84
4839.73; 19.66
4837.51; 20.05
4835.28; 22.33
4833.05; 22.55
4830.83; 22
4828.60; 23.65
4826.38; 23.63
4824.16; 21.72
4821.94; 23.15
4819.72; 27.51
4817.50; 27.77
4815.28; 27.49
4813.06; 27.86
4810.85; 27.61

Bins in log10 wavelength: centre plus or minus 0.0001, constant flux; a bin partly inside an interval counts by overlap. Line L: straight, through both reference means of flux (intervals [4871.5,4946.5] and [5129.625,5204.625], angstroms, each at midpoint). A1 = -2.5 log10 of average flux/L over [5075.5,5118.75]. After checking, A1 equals -0.071 mag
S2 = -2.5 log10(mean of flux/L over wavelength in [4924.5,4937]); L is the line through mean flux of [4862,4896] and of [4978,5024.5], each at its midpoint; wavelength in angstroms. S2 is -0.15 mag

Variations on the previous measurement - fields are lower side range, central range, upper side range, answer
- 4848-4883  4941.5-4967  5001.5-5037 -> -0.18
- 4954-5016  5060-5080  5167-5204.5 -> -0.04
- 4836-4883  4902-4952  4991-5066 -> -0.20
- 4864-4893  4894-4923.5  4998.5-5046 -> -0.19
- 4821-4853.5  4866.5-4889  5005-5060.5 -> 0.18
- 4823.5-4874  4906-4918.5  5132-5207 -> -0.25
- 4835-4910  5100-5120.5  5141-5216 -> -0.10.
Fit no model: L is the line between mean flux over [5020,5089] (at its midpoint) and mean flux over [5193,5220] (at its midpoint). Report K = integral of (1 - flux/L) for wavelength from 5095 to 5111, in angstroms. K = -0.3 angstroms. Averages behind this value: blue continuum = 26.2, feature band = 25.9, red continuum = 24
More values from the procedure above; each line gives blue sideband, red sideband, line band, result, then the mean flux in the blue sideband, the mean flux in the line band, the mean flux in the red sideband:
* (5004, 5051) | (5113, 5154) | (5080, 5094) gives 0.2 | 26.7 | 25.3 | 25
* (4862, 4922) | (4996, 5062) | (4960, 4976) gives -1.2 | 21.1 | 25.9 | 26.6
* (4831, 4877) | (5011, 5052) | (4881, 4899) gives -1.9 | 17.8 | 21.7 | 26.6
